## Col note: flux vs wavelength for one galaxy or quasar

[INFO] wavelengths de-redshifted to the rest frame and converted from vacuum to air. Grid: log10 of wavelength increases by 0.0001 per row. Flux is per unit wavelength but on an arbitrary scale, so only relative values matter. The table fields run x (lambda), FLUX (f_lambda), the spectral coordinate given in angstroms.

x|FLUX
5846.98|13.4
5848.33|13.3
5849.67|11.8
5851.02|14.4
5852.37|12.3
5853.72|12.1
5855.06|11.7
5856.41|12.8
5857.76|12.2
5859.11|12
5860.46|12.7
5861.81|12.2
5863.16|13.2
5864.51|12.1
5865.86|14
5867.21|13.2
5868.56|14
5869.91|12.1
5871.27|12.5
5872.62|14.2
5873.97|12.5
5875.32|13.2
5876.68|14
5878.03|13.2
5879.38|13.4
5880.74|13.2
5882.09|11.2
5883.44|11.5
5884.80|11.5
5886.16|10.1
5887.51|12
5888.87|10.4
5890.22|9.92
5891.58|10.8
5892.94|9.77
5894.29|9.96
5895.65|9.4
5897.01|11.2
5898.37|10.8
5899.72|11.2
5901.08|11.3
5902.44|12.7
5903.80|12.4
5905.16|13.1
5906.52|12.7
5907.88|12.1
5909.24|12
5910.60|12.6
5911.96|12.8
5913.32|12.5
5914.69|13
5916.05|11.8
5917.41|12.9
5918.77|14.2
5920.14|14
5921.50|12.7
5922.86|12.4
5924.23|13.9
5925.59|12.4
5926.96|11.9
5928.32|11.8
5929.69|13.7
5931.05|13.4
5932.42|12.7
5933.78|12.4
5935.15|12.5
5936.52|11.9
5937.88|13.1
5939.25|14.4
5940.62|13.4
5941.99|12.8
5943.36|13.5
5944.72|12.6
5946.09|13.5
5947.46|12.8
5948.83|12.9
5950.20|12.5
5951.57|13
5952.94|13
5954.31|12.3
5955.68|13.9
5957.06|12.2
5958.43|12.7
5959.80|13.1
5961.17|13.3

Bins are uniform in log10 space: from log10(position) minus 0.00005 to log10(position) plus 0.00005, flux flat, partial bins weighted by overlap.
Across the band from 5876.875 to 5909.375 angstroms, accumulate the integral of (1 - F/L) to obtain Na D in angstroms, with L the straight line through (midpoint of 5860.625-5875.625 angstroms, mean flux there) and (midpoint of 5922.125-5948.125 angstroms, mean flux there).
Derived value 3.6 angstroms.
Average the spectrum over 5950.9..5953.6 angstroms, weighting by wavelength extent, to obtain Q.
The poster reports 13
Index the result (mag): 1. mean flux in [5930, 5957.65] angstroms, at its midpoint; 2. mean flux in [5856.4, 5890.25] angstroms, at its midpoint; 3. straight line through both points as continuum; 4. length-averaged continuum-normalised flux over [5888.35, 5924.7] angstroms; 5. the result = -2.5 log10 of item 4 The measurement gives 0.07 mag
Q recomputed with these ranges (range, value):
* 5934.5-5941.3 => 13.1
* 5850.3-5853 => 13.3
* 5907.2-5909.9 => 12.1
